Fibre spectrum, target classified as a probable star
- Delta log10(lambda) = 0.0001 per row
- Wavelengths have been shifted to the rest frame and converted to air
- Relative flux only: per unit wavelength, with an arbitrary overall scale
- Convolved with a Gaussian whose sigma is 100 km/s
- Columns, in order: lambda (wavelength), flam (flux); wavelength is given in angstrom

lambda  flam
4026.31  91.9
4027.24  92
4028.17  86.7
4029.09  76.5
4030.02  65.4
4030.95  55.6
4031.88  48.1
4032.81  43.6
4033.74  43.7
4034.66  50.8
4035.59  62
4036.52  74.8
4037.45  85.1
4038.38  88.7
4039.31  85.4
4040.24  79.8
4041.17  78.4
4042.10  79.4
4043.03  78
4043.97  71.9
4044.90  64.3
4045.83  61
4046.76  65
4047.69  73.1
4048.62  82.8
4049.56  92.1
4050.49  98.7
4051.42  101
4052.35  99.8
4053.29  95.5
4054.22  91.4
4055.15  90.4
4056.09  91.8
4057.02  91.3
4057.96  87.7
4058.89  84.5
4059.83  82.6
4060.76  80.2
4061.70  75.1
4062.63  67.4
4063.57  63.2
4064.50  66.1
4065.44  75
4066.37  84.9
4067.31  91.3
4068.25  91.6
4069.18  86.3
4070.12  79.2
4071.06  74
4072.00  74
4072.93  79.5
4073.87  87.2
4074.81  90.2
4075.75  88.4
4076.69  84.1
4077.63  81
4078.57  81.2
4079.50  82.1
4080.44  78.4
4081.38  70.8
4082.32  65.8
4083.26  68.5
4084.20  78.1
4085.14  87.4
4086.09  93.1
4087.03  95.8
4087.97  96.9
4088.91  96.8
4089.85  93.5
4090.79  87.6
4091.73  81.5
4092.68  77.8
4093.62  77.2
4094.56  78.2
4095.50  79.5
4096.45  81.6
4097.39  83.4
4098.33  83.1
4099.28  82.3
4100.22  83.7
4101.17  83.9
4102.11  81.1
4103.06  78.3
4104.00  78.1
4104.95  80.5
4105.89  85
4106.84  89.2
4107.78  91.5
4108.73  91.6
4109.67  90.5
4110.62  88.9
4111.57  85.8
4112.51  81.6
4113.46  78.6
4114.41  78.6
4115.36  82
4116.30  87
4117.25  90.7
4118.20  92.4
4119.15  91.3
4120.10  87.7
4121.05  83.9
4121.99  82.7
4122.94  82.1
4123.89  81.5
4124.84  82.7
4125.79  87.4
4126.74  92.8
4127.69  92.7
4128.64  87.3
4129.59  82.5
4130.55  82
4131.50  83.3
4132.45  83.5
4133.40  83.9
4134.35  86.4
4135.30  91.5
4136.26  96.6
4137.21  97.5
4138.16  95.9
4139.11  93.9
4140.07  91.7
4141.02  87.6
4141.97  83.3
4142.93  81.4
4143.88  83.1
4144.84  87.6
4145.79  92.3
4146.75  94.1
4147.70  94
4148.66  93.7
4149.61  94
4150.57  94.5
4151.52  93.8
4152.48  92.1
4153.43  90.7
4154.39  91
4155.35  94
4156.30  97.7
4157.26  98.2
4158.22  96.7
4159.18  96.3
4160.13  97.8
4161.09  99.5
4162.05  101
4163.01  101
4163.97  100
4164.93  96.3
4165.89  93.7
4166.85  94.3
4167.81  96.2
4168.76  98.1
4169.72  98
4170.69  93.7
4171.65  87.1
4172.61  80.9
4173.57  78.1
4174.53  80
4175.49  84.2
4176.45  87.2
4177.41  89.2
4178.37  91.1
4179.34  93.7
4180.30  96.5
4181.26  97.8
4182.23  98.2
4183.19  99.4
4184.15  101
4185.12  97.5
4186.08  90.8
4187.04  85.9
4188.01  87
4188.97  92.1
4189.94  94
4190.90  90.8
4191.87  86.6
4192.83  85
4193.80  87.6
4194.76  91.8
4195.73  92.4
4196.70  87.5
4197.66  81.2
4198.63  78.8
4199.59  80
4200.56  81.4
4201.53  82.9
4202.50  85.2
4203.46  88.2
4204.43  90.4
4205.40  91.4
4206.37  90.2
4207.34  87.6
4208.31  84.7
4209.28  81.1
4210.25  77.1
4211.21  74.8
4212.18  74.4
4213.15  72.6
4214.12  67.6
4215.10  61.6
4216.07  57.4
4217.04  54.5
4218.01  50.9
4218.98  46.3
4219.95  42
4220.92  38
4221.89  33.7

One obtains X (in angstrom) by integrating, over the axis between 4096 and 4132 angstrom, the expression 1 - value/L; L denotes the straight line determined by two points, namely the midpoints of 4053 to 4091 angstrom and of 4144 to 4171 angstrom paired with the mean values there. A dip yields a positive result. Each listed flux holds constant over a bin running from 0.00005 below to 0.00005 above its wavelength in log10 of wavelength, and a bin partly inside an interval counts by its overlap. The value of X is 1.64 angstrom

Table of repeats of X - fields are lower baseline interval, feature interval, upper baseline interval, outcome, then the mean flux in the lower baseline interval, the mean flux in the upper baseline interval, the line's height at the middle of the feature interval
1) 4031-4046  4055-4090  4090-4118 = -2.8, 68.2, 83.6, 76.2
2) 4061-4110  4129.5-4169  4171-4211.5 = -3.2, 82.1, 87.9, 85.6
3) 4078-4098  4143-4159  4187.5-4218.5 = -2.2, 82.7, 80.9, 81.7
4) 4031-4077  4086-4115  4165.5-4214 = -1.1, 78.6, 88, 81.8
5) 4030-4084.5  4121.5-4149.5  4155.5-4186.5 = 0.3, 77.9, 94.1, 89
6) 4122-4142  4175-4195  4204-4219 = -3.5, 87.9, 73.4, 78.2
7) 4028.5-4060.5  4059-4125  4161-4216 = -1.7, 77.2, 88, 80.7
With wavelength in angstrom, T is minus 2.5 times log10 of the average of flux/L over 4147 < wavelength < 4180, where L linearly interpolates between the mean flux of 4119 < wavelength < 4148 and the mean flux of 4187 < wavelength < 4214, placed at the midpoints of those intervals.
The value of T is -0.08 mag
